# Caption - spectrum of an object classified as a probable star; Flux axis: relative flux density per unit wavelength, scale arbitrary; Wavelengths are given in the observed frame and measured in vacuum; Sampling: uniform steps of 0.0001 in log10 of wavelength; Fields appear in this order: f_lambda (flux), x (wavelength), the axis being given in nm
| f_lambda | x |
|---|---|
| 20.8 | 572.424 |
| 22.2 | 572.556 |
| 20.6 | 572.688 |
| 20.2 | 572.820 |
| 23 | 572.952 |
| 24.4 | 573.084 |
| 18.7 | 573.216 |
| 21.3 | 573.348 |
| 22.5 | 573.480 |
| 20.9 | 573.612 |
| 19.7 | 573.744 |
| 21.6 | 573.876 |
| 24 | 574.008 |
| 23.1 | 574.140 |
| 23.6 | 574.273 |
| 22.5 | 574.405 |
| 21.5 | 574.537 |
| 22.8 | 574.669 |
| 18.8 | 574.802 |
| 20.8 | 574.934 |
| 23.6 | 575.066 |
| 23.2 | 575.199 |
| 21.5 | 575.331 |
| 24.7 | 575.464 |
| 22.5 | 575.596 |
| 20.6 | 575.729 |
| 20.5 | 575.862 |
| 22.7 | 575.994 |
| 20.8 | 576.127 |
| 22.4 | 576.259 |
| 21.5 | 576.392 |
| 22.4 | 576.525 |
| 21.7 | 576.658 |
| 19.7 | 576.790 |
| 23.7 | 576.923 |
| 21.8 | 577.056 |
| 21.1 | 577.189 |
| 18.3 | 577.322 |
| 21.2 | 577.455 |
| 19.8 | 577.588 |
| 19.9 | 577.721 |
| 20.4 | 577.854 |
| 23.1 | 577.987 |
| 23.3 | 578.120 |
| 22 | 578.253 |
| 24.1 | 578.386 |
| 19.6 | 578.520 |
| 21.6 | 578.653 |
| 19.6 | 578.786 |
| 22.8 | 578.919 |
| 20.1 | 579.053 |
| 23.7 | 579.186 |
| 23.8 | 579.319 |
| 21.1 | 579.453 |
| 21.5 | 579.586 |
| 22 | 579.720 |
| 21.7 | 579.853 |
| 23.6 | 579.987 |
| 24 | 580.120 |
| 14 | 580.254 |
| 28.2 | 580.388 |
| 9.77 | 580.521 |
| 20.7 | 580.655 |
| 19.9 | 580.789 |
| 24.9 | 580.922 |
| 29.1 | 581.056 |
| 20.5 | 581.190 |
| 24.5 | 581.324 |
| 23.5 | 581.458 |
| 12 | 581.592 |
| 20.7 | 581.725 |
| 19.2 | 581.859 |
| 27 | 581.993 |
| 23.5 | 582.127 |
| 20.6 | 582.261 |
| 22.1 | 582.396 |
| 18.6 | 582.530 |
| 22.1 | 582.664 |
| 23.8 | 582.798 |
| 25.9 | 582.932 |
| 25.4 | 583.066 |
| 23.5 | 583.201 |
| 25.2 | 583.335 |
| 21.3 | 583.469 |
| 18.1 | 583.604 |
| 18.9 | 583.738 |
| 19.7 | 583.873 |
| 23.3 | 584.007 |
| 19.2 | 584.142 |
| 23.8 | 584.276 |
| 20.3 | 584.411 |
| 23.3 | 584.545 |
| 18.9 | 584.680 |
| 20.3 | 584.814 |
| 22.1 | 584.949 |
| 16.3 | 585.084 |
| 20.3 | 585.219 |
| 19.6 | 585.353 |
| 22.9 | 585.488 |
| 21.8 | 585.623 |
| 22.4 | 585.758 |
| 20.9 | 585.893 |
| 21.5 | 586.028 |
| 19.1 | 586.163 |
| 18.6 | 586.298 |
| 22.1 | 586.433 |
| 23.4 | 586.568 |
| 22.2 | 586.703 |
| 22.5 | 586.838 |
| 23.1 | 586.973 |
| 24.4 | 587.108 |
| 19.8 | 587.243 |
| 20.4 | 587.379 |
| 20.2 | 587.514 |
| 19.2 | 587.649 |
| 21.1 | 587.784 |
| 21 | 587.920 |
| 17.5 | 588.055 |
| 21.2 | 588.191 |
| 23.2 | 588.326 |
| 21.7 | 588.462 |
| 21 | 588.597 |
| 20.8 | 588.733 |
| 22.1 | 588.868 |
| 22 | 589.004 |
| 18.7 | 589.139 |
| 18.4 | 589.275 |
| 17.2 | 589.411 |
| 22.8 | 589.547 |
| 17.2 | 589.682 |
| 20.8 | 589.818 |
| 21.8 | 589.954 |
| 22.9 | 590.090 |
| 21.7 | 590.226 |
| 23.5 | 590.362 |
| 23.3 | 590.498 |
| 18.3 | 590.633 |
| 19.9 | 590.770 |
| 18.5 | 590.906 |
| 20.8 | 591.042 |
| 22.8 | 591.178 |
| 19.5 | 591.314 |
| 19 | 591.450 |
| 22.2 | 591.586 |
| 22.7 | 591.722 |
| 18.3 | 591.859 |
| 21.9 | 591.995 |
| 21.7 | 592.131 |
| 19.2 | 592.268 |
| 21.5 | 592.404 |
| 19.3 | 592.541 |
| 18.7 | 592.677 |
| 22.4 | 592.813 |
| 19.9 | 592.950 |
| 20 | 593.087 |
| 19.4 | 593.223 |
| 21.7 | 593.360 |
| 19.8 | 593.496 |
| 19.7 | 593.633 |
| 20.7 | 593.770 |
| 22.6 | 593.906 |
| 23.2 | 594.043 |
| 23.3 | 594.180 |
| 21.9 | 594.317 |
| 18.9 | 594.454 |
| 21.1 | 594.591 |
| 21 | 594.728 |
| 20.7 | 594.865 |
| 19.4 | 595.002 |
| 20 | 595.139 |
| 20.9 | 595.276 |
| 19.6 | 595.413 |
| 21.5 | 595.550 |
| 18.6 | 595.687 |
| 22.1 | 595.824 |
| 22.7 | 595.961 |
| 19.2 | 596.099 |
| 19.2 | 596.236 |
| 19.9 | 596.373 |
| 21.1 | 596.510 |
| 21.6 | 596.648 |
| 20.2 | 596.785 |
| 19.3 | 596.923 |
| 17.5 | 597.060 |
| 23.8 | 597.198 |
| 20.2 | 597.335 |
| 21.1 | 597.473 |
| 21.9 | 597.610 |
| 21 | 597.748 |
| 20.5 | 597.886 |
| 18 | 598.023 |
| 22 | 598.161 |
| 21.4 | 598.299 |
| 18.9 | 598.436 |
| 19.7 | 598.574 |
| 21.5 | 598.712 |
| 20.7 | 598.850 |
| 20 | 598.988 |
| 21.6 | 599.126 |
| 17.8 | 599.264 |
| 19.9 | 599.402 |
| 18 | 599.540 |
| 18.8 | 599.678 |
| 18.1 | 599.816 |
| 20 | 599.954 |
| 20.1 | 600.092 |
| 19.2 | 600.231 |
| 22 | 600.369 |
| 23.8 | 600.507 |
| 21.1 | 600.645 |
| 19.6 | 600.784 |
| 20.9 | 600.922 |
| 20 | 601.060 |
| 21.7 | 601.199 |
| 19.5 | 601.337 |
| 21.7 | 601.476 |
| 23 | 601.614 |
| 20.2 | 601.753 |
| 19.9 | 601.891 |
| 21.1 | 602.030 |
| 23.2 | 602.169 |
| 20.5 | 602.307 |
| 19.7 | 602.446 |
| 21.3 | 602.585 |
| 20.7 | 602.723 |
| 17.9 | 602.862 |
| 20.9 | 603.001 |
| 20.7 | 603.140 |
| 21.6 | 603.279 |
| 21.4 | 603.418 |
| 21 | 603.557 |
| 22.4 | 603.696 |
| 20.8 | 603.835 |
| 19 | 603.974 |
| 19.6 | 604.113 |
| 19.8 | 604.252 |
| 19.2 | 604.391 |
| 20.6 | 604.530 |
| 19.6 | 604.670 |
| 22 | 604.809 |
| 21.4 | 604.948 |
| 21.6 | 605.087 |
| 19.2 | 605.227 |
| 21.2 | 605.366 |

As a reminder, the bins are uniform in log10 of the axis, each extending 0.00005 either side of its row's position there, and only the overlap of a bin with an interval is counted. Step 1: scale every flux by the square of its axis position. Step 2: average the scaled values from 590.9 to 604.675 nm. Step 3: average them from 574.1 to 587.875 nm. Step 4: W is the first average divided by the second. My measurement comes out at 1.01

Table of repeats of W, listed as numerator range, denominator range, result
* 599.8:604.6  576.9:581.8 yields 1.04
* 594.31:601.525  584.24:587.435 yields 1.00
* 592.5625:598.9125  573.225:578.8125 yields 1.02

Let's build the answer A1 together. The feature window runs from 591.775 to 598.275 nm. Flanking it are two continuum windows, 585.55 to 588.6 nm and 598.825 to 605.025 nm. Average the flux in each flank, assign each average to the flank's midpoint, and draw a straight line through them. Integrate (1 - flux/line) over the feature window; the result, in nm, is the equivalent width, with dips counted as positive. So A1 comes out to 0.07 nm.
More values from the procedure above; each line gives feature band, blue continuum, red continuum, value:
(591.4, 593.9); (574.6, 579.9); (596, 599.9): 0.00 nm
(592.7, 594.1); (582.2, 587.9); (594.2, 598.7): -0.01 nm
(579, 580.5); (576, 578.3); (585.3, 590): -0.04 nm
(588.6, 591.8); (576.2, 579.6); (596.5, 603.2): 0.03 nm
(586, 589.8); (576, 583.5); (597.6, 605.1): 0.09 nm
